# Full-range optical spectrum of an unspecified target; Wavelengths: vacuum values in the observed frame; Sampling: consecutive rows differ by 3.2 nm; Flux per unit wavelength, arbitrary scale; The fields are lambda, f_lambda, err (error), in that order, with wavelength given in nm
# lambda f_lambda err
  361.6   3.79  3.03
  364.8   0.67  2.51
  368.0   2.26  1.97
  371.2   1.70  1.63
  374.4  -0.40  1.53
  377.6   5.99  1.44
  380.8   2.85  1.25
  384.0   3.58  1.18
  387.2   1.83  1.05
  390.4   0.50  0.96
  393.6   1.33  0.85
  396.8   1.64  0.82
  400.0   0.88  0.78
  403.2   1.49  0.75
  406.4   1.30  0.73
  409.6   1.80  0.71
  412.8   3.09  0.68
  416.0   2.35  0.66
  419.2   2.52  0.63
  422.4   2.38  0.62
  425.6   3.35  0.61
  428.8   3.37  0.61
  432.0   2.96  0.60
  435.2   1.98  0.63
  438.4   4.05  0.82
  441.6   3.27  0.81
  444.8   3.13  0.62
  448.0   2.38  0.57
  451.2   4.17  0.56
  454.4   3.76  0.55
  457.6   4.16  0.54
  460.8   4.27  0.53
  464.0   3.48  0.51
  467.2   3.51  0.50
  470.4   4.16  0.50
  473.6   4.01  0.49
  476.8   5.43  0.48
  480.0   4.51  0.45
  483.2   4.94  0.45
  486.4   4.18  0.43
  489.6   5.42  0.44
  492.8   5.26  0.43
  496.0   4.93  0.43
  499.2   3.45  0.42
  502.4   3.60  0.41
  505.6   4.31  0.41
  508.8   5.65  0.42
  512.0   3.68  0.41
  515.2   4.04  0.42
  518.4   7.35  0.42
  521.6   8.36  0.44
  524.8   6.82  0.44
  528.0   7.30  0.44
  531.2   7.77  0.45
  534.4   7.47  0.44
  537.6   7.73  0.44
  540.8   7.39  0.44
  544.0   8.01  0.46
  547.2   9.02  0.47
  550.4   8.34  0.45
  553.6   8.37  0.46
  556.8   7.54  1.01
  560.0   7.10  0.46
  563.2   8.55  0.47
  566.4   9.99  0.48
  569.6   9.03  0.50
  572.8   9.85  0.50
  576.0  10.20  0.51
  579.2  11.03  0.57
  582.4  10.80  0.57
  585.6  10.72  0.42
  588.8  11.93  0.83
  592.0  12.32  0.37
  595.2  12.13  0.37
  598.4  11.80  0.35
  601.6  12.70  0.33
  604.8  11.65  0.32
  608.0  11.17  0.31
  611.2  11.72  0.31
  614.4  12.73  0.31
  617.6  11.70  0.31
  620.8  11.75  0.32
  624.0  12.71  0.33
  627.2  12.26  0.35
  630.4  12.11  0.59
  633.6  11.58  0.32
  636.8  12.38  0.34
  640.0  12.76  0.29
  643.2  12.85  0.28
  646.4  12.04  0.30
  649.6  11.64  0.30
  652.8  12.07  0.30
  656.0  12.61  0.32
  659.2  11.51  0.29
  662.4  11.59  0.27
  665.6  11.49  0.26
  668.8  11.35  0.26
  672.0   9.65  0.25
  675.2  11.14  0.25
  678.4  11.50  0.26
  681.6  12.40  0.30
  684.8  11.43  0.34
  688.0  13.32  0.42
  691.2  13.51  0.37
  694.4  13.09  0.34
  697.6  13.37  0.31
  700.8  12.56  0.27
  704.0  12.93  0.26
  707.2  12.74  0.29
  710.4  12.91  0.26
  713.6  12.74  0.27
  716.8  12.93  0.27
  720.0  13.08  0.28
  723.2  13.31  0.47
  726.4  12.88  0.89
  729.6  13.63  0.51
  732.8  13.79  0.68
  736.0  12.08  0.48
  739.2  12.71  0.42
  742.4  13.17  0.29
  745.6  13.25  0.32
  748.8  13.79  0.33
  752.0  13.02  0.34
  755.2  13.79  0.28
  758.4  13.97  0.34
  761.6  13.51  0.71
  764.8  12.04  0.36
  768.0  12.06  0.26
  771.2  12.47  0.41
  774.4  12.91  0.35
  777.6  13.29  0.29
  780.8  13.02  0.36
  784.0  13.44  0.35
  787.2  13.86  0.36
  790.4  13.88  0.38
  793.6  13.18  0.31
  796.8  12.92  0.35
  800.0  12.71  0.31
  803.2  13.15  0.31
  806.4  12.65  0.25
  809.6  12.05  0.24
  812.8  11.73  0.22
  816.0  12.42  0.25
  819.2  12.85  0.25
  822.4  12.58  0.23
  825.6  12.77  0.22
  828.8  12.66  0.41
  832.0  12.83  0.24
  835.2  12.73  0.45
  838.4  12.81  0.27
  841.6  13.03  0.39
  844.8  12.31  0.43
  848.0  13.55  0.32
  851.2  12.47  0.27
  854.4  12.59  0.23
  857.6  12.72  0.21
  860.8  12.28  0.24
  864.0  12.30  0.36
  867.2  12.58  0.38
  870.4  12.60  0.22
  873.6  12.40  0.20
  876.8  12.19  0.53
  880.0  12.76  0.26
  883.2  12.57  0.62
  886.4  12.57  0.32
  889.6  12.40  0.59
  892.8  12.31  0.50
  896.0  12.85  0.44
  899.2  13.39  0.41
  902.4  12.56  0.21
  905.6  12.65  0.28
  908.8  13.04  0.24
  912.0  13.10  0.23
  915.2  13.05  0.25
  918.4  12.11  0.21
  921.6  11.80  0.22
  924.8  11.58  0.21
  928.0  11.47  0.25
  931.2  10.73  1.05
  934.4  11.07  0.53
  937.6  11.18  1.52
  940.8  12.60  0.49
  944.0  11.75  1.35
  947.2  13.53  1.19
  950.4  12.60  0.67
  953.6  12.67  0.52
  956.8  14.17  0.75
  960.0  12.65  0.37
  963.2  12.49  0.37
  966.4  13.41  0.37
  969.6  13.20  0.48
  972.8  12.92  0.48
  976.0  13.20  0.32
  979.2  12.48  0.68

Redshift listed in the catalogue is 0.299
